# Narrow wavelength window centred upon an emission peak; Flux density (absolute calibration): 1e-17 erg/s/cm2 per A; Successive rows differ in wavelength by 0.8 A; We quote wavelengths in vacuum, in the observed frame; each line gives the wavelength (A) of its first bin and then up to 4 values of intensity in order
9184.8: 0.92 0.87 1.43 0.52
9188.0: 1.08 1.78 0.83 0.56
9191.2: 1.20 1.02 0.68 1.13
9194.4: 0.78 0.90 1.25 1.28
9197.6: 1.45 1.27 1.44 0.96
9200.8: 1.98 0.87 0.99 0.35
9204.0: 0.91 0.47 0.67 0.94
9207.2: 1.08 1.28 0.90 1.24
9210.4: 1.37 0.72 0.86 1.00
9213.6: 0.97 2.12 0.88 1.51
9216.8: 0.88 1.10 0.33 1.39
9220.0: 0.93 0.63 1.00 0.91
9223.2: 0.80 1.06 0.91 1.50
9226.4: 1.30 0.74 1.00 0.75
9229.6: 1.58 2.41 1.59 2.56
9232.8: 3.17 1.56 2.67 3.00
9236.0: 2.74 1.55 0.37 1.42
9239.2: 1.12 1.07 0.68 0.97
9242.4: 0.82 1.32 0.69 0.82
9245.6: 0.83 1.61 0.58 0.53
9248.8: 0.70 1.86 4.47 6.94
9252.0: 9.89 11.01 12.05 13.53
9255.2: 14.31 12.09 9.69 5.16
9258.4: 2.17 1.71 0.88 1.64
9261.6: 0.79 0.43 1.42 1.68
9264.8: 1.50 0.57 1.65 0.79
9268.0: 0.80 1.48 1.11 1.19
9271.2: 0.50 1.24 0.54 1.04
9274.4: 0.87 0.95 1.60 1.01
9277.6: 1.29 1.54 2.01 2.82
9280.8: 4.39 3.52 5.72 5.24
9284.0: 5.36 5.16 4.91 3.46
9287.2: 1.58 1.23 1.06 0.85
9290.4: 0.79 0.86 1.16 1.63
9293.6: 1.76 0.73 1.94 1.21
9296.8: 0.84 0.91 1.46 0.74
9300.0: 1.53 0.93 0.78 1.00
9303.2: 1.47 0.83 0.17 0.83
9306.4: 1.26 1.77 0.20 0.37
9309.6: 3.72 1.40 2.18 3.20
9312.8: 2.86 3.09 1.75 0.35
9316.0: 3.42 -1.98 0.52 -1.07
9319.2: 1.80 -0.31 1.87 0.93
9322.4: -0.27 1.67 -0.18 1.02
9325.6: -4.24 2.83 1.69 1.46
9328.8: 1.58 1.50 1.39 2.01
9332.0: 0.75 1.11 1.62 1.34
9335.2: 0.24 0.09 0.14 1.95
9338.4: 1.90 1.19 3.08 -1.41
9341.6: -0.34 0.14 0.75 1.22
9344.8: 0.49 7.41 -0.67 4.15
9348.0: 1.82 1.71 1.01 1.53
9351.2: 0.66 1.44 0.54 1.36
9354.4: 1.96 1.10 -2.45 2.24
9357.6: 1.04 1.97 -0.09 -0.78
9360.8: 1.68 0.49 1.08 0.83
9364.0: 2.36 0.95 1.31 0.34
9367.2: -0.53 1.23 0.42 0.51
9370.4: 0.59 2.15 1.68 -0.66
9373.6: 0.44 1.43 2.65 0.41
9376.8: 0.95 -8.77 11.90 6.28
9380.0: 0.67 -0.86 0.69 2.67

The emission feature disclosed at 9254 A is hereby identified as H-alpha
